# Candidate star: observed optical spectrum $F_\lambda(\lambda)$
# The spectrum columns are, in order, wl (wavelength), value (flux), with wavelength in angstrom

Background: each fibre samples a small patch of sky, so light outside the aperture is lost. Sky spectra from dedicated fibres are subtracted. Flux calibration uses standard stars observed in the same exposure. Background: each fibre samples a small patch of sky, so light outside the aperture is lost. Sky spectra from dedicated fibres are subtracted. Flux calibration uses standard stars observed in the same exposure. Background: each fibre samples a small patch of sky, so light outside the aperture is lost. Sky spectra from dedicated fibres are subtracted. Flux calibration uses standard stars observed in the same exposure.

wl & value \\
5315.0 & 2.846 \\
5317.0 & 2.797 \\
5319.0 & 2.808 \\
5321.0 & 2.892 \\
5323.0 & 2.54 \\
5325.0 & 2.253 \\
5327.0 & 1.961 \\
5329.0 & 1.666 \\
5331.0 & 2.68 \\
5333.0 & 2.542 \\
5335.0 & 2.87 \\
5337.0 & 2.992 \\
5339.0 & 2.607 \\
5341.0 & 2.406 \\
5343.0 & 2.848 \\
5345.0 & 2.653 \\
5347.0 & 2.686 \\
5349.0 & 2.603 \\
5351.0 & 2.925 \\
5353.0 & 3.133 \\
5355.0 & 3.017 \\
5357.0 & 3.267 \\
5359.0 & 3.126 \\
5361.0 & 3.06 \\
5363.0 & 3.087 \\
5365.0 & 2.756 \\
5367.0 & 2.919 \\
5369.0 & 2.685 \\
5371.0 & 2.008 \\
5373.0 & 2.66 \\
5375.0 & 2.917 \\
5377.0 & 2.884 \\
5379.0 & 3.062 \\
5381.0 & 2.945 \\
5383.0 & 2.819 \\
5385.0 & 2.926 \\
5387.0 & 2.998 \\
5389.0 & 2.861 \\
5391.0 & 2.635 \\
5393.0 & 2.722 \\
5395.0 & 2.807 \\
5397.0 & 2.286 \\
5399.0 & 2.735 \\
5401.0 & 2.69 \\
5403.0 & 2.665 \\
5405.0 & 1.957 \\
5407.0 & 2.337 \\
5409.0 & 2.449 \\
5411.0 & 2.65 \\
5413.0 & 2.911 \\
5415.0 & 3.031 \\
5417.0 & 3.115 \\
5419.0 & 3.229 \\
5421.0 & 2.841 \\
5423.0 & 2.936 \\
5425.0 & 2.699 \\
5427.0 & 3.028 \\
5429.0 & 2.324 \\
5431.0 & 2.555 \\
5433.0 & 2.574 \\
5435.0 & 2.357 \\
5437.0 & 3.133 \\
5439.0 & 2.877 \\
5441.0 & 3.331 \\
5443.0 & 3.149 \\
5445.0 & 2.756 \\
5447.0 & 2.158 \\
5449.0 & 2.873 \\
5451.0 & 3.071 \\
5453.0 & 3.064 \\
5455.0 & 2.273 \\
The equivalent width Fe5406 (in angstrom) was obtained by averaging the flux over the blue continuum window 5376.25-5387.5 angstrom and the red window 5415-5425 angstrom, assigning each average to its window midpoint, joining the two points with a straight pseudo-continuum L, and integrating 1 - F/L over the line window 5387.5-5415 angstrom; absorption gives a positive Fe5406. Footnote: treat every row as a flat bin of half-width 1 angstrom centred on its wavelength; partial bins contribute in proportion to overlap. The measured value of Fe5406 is 3.3 angstrom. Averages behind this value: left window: 2.94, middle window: 2.62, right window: 3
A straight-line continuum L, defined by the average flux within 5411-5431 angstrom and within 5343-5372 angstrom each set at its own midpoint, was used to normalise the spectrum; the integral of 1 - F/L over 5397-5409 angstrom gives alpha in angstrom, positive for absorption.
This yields 1.71 angstrom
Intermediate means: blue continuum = 2.85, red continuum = 2.87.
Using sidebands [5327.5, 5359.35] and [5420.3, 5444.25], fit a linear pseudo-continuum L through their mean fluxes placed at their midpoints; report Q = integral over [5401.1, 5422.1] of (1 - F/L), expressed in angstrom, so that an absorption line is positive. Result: 0.6 angstrom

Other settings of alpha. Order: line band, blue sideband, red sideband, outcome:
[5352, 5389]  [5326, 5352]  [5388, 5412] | -4.8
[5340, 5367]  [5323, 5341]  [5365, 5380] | -3.0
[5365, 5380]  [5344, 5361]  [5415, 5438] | 0.9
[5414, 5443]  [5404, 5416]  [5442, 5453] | -2.0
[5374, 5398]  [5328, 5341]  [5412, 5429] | -0.4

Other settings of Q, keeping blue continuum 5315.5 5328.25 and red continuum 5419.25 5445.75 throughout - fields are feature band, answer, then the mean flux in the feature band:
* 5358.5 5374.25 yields -0.8 angstrom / 2.78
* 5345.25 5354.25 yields -0.7 angstrom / 2.83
